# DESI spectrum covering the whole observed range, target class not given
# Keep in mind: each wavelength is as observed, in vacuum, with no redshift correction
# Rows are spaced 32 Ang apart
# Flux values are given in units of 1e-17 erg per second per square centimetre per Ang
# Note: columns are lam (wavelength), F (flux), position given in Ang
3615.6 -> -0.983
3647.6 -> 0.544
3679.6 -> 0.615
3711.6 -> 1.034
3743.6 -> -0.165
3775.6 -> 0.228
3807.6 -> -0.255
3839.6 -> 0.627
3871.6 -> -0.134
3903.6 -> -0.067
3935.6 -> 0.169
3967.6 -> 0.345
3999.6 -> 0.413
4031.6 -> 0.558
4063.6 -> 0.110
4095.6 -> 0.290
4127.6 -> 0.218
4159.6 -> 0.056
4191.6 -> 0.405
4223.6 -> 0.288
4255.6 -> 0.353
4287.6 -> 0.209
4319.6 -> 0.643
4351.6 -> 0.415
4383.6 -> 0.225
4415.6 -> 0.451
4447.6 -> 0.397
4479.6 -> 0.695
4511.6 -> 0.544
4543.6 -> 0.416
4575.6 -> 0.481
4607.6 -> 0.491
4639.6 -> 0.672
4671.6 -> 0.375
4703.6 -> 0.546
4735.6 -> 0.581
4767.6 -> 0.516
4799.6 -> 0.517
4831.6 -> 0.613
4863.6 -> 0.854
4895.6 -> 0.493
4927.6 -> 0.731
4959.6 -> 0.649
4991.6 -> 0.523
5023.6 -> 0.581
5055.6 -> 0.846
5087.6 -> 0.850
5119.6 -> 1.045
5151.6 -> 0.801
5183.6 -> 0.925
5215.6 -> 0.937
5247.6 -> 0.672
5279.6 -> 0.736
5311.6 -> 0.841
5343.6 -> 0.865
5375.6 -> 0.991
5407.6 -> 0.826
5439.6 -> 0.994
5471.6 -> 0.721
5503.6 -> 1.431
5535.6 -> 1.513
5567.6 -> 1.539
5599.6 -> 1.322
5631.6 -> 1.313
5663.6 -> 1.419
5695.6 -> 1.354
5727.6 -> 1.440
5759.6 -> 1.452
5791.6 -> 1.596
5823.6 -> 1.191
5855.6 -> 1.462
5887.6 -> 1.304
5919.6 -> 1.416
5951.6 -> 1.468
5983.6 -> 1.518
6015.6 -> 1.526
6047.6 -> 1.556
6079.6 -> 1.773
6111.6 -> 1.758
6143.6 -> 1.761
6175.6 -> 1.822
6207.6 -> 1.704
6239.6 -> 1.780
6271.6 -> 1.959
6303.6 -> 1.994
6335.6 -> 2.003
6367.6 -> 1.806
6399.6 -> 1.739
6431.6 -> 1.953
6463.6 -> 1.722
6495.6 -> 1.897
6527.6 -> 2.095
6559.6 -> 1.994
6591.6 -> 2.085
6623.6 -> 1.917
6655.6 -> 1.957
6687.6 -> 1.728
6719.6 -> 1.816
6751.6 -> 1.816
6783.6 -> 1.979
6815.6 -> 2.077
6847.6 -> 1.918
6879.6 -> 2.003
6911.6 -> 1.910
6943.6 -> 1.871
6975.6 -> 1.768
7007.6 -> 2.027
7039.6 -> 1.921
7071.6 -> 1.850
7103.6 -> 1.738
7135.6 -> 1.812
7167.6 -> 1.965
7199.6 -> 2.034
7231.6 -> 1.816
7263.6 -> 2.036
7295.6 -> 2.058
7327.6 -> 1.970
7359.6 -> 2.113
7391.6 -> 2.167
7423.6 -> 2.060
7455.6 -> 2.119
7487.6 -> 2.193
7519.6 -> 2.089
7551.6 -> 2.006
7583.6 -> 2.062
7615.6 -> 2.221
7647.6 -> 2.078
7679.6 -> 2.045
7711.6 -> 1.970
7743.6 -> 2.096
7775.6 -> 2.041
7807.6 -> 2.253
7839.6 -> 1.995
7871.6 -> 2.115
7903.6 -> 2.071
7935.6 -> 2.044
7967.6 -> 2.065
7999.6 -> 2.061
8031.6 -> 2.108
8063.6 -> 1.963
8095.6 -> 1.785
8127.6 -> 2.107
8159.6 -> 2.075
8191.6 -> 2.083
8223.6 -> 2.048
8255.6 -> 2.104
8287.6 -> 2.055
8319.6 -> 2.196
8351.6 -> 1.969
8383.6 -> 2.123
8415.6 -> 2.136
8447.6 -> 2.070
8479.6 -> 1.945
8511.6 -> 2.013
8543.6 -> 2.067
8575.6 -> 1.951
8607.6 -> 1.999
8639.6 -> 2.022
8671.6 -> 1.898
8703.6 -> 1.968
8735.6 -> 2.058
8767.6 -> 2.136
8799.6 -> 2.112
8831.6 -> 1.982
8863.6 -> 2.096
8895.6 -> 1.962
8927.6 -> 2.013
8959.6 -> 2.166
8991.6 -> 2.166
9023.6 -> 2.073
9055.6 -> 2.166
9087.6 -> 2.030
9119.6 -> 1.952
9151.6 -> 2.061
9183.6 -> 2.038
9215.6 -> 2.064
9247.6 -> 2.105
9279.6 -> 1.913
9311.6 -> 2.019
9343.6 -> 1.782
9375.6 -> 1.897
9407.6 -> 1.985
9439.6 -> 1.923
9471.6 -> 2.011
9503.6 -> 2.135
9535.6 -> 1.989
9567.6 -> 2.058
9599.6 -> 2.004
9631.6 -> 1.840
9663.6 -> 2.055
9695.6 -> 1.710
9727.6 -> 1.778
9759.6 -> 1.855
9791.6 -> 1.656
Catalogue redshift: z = 0.37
